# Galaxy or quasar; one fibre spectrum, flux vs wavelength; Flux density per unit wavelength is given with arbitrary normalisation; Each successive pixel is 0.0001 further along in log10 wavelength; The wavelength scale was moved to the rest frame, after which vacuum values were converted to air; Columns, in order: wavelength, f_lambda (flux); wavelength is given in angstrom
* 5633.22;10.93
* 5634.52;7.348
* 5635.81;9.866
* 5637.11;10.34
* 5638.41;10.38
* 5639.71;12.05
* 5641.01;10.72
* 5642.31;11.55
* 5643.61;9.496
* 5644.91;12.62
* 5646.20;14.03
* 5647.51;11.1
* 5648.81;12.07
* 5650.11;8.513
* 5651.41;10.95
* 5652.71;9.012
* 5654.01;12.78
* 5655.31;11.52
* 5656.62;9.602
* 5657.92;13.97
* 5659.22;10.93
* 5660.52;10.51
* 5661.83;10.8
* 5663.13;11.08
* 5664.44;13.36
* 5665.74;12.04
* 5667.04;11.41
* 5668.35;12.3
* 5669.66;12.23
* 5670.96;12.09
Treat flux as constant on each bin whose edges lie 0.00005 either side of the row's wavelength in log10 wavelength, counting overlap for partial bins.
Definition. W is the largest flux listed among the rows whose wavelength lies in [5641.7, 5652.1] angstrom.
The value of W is 14.03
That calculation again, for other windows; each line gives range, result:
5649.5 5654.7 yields 12.78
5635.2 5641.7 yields 12.05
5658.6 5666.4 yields 13.36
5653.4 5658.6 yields 13.97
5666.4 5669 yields 12.3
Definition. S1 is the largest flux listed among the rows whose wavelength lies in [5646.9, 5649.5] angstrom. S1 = 12.07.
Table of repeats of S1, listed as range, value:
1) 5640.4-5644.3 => 11.55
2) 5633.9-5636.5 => 9.866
